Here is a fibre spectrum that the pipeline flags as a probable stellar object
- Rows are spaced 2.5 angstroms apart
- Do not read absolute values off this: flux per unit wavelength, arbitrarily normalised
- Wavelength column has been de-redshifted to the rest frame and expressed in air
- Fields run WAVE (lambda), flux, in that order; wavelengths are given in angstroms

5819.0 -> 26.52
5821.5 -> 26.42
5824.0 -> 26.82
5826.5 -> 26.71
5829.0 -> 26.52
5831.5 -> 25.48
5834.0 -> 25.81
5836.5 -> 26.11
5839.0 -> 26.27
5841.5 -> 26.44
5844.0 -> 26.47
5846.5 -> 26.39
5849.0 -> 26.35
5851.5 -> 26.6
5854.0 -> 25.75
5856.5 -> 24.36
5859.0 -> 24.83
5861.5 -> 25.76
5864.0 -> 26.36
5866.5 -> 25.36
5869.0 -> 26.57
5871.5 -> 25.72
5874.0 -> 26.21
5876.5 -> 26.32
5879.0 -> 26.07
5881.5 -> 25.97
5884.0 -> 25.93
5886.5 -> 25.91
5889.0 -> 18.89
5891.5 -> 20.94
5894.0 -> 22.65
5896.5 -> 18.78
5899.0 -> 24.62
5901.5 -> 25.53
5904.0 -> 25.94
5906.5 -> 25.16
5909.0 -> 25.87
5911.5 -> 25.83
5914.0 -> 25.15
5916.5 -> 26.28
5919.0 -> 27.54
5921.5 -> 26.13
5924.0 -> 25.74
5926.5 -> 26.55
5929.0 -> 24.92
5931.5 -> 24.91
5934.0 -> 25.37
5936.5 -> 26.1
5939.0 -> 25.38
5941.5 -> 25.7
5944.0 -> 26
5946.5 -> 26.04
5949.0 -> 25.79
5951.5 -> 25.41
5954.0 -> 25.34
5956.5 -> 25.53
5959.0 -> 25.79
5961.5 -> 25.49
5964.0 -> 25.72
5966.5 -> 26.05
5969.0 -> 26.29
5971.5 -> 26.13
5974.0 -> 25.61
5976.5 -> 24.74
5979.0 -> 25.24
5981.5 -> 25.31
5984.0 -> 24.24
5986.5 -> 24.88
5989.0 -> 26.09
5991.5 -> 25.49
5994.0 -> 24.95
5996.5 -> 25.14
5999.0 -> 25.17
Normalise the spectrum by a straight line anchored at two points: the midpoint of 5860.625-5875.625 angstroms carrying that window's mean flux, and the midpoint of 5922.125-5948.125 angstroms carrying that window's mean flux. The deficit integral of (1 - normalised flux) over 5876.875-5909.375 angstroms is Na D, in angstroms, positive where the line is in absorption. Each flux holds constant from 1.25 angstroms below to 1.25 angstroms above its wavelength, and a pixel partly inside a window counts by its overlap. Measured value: 2.3 angstroms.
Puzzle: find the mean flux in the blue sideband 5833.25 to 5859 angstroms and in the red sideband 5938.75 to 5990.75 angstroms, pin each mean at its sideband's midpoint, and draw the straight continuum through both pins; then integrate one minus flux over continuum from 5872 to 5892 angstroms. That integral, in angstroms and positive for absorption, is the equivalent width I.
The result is 0.9 angstroms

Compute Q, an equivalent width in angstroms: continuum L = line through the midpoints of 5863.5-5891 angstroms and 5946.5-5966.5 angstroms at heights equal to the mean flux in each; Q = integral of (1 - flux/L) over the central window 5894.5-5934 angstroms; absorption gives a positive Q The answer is 0.33 angstroms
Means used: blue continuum 25.2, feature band 25.2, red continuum 25.6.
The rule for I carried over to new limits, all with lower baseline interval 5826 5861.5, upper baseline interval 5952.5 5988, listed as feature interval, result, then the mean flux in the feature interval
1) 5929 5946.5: 0.0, 25.6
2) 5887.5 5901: 2.2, 21.5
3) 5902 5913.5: 0.0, 25.7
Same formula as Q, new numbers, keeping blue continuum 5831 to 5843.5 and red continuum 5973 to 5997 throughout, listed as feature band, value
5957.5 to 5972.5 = -0.4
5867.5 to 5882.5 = -0.2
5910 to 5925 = -0.3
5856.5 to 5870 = 0.2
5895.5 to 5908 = 0.7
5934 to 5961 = -0.3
